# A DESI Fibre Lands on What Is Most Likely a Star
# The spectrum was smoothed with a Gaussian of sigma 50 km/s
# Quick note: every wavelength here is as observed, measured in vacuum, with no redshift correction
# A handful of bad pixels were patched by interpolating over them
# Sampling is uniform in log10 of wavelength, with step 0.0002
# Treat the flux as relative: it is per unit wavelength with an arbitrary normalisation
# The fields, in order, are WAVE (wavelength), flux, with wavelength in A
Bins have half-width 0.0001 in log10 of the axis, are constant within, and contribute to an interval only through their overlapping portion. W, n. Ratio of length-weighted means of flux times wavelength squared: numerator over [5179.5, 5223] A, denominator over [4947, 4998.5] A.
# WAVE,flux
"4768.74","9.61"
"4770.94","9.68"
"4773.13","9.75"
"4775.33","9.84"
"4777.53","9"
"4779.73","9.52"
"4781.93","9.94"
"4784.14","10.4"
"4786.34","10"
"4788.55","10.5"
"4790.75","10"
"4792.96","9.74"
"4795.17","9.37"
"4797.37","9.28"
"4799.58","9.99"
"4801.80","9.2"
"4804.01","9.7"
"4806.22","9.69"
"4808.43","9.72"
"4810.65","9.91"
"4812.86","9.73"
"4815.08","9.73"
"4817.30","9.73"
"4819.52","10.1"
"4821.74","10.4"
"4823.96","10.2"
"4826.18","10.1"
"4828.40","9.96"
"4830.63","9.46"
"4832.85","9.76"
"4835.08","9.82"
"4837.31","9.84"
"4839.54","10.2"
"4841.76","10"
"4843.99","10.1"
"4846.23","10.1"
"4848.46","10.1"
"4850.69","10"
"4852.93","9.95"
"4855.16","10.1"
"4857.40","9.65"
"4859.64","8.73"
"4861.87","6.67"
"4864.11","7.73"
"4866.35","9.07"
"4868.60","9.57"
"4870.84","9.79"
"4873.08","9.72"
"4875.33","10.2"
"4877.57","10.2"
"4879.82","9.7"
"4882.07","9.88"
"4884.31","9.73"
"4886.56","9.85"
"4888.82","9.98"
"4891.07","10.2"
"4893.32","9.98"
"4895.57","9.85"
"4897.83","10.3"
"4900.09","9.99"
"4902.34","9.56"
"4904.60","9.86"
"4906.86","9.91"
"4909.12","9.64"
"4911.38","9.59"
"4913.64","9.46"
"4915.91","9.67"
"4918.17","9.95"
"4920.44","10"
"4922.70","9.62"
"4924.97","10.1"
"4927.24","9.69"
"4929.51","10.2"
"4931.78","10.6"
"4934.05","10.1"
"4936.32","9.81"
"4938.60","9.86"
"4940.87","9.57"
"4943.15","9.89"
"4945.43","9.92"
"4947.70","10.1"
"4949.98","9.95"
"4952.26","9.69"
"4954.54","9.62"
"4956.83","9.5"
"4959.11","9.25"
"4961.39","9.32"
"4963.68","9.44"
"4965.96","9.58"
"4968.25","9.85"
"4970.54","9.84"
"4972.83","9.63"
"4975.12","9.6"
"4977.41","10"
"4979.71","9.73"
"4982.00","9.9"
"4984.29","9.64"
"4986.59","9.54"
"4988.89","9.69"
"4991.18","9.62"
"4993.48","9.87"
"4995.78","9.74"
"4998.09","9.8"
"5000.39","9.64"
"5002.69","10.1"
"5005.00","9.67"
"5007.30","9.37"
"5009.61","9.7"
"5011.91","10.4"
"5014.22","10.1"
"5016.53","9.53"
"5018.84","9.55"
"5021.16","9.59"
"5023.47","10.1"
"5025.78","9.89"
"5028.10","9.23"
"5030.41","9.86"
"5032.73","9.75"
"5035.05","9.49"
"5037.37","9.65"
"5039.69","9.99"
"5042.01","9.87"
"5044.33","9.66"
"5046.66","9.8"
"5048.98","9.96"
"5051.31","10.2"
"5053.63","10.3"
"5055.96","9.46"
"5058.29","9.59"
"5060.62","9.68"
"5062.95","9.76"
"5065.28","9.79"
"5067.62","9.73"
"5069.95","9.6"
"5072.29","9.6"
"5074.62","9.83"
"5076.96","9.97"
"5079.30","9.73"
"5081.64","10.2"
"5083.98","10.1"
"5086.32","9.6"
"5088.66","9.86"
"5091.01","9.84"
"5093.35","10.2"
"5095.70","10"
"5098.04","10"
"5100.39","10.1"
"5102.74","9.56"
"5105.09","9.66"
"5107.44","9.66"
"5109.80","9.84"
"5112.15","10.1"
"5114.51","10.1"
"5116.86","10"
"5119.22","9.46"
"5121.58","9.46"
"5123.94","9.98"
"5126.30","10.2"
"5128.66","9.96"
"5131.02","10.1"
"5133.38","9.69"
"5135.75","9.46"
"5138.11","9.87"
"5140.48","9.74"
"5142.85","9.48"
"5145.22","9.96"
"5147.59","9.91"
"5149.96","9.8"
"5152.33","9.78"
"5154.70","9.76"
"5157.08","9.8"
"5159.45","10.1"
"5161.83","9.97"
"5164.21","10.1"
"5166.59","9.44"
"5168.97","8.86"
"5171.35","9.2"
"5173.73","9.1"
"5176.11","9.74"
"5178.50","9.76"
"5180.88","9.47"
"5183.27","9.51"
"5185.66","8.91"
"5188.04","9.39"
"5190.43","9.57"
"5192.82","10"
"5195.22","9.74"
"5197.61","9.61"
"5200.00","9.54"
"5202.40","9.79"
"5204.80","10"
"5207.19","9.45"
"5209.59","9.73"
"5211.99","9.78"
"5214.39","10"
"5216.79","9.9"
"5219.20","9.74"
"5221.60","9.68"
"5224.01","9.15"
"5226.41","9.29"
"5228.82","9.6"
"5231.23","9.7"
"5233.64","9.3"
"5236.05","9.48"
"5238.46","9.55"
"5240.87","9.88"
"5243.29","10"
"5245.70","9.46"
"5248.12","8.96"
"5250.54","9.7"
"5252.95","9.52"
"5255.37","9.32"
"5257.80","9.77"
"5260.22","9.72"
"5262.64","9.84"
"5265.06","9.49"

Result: 1.09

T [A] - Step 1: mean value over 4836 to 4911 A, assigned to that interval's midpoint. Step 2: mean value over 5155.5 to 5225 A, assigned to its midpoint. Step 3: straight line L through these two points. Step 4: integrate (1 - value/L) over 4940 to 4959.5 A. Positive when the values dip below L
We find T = -0.1 A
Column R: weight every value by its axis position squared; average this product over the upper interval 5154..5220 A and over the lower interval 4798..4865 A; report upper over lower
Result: 1.15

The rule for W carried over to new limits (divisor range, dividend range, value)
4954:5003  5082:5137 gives 1.08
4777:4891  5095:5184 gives 1.13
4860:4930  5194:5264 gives 1.14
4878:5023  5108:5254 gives 1.08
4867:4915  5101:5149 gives 1.09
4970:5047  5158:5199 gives 1.05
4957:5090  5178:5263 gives 1.06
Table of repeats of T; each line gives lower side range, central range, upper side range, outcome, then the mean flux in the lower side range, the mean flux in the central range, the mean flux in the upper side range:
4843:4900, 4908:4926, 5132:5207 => -0.2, 9.65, 9.75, 9.65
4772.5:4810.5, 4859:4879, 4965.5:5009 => 1.3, 9.75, 9.1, 9.73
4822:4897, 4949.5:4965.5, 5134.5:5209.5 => 0.3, 9.71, 9.52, 9.64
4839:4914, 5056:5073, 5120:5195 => 0.0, 9.69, 9.66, 9.68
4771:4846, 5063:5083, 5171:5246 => -0.3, 9.84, 9.81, 9.6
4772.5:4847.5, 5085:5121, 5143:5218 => -0.6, 9.85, 9.86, 9.66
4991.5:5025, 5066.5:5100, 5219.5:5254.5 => -0.6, 9.79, 9.88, 9.53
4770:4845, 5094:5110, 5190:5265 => -0.2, 9.84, 9.84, 9.64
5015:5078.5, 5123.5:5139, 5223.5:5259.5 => -0.4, 9.76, 9.9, 9.52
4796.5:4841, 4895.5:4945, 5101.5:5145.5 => -0.3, 9.83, 9.87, 9.8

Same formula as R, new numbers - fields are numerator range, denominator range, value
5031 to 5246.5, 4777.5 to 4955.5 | 1.11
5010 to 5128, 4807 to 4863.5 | 1.11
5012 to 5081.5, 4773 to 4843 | 1.10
